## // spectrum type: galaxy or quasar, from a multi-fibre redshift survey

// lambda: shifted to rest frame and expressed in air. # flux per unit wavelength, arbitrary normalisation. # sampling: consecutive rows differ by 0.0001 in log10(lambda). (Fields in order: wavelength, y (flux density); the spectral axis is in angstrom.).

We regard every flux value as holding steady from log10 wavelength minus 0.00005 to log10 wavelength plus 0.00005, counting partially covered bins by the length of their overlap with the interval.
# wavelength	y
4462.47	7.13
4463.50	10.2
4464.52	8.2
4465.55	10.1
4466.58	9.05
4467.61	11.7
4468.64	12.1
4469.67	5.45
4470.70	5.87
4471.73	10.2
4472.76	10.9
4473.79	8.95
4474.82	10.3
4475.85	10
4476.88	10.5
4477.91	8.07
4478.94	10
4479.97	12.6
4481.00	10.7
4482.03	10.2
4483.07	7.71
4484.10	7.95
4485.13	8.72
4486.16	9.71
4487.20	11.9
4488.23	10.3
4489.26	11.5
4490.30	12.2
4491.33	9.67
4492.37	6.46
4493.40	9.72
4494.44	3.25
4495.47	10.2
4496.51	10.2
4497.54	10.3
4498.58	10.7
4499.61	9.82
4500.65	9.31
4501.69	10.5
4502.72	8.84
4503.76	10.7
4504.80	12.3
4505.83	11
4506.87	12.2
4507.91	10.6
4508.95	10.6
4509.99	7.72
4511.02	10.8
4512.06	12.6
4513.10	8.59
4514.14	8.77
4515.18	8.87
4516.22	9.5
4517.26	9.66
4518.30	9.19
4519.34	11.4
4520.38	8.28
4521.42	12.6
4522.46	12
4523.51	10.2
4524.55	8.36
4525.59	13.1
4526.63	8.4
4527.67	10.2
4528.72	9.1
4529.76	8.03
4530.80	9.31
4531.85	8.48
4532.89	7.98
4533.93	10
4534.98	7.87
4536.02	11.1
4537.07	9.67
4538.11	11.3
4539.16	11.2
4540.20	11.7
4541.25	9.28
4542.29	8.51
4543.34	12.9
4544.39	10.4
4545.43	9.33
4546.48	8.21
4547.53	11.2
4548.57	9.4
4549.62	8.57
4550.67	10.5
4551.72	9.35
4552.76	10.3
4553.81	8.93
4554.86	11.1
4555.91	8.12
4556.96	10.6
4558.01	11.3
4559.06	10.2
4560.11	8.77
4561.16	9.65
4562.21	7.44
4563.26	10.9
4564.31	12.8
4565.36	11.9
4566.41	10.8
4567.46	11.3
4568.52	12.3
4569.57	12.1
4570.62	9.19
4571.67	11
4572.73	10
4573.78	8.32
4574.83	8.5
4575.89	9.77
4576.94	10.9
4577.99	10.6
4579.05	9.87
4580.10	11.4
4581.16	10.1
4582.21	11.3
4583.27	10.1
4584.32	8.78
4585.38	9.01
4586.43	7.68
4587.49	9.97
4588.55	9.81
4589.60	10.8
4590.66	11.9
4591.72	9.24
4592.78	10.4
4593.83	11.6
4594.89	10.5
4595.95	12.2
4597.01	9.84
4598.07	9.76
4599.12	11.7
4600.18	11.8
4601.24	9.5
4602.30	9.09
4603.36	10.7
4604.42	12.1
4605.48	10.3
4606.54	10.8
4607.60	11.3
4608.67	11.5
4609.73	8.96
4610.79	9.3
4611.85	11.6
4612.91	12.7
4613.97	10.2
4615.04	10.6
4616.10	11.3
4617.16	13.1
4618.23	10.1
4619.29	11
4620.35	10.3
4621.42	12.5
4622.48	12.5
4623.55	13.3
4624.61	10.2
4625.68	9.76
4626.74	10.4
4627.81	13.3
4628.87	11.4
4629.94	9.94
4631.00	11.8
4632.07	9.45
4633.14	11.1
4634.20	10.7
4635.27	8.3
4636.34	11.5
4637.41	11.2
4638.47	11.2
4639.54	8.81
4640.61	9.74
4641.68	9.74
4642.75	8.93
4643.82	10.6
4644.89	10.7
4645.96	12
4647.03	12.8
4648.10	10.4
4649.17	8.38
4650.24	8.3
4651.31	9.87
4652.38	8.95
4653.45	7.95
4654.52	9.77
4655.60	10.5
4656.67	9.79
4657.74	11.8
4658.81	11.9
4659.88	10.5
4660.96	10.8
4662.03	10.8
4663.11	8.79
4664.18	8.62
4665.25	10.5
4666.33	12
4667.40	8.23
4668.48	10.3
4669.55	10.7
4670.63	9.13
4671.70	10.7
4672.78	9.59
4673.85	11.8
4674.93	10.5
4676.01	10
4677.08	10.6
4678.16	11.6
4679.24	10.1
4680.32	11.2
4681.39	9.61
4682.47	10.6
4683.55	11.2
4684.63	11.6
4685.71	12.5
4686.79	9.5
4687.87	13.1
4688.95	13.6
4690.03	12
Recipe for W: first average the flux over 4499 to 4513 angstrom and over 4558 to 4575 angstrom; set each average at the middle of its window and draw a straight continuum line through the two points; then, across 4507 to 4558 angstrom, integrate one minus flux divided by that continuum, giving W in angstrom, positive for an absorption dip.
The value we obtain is 2.6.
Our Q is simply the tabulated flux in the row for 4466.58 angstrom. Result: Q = 9.05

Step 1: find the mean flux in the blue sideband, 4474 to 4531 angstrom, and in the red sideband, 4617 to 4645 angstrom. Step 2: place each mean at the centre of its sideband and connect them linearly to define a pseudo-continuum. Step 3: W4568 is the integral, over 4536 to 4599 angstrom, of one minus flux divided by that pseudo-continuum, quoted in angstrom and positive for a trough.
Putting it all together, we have 0.7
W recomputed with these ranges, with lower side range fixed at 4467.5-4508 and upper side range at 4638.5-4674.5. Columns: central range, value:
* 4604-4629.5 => -2.9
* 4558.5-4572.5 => -1.0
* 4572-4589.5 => 0.3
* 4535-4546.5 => -0.5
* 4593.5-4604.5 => -0.8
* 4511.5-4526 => -0.5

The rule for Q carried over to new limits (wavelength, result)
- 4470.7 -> 5.87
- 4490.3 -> 12.2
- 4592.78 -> 10.4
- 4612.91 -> 12.7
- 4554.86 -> 11.1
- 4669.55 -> 10.7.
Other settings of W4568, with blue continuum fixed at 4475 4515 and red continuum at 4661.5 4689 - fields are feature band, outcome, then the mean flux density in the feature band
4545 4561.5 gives 0.7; 9.72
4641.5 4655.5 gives 0.8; 9.9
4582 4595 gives 0.3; 10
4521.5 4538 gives 0.6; 9.71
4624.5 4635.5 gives -0.2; 10.7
